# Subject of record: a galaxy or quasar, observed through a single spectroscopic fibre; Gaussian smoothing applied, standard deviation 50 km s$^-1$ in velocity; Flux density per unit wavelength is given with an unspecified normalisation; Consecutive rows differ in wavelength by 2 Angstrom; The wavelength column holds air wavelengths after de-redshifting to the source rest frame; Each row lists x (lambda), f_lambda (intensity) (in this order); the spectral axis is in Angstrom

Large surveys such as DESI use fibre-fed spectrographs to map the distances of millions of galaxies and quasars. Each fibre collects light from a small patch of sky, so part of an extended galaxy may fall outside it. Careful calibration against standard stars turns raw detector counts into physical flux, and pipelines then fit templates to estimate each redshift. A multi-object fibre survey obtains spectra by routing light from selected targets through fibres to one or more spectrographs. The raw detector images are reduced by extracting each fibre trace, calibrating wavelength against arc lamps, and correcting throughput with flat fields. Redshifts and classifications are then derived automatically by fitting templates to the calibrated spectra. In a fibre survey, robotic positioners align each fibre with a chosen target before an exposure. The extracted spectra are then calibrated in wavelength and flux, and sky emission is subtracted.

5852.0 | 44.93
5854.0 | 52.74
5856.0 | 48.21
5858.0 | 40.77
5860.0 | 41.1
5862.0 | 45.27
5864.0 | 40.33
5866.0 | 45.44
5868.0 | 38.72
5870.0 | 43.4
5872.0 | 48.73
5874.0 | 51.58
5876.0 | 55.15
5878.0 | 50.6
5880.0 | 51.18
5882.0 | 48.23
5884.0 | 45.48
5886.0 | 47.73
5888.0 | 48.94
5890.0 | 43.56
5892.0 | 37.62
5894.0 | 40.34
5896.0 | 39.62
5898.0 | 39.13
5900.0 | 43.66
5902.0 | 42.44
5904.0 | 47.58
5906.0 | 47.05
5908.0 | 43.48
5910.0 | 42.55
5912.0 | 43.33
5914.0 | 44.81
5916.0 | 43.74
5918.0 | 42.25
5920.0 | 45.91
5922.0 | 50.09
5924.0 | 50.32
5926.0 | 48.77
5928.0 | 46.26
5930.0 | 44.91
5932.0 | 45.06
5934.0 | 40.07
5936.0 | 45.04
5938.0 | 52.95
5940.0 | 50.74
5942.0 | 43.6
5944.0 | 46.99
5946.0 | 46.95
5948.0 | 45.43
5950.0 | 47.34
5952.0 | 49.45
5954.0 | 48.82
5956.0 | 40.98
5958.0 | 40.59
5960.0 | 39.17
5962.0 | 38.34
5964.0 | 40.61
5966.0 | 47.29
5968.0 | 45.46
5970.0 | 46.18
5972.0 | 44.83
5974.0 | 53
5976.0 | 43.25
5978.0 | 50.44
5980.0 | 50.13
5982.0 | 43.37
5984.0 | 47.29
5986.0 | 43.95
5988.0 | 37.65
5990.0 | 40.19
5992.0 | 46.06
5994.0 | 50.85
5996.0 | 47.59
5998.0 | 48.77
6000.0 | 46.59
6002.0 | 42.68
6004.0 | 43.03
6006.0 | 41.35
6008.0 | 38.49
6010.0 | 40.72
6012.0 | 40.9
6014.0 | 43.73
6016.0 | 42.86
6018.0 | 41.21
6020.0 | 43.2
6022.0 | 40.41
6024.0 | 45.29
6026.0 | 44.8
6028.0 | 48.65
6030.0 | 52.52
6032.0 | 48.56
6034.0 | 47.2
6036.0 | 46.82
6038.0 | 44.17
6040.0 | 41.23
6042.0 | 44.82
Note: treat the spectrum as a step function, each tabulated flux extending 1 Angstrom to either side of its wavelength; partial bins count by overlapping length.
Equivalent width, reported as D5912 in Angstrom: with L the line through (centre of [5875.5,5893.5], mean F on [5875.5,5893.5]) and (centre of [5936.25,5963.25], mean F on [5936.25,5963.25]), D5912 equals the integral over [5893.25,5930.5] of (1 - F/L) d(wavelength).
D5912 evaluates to 1.5 Angstrom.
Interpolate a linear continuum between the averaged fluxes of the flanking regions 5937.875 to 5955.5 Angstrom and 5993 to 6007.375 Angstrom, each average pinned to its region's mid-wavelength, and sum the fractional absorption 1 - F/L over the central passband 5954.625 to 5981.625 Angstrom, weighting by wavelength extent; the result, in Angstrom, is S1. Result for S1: 1.2 Angstrom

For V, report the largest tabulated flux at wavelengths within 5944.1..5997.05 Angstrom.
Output 53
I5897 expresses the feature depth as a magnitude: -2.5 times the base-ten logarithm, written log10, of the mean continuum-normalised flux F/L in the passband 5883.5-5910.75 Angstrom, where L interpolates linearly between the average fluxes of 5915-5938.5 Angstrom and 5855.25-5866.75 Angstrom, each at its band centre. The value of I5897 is 0.03 mag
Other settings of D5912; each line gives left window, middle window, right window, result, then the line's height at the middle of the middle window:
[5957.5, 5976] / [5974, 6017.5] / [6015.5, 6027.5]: -0.86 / 43.6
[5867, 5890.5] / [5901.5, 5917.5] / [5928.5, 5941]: 0.93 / 47.1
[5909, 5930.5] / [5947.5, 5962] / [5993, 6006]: 0.58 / 45.9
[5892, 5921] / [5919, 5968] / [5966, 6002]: -1.25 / 44.5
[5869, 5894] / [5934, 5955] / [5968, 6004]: -0.38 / 46.5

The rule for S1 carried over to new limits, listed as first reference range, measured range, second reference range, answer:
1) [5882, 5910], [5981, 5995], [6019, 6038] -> 0.4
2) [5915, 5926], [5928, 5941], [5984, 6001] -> 0.0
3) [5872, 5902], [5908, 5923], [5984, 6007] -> 0.3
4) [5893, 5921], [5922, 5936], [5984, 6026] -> -0.9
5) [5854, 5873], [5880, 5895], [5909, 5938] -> -0.1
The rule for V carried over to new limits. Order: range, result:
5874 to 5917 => 55.15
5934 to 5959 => 52.95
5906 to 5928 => 50.32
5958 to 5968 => 47.29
